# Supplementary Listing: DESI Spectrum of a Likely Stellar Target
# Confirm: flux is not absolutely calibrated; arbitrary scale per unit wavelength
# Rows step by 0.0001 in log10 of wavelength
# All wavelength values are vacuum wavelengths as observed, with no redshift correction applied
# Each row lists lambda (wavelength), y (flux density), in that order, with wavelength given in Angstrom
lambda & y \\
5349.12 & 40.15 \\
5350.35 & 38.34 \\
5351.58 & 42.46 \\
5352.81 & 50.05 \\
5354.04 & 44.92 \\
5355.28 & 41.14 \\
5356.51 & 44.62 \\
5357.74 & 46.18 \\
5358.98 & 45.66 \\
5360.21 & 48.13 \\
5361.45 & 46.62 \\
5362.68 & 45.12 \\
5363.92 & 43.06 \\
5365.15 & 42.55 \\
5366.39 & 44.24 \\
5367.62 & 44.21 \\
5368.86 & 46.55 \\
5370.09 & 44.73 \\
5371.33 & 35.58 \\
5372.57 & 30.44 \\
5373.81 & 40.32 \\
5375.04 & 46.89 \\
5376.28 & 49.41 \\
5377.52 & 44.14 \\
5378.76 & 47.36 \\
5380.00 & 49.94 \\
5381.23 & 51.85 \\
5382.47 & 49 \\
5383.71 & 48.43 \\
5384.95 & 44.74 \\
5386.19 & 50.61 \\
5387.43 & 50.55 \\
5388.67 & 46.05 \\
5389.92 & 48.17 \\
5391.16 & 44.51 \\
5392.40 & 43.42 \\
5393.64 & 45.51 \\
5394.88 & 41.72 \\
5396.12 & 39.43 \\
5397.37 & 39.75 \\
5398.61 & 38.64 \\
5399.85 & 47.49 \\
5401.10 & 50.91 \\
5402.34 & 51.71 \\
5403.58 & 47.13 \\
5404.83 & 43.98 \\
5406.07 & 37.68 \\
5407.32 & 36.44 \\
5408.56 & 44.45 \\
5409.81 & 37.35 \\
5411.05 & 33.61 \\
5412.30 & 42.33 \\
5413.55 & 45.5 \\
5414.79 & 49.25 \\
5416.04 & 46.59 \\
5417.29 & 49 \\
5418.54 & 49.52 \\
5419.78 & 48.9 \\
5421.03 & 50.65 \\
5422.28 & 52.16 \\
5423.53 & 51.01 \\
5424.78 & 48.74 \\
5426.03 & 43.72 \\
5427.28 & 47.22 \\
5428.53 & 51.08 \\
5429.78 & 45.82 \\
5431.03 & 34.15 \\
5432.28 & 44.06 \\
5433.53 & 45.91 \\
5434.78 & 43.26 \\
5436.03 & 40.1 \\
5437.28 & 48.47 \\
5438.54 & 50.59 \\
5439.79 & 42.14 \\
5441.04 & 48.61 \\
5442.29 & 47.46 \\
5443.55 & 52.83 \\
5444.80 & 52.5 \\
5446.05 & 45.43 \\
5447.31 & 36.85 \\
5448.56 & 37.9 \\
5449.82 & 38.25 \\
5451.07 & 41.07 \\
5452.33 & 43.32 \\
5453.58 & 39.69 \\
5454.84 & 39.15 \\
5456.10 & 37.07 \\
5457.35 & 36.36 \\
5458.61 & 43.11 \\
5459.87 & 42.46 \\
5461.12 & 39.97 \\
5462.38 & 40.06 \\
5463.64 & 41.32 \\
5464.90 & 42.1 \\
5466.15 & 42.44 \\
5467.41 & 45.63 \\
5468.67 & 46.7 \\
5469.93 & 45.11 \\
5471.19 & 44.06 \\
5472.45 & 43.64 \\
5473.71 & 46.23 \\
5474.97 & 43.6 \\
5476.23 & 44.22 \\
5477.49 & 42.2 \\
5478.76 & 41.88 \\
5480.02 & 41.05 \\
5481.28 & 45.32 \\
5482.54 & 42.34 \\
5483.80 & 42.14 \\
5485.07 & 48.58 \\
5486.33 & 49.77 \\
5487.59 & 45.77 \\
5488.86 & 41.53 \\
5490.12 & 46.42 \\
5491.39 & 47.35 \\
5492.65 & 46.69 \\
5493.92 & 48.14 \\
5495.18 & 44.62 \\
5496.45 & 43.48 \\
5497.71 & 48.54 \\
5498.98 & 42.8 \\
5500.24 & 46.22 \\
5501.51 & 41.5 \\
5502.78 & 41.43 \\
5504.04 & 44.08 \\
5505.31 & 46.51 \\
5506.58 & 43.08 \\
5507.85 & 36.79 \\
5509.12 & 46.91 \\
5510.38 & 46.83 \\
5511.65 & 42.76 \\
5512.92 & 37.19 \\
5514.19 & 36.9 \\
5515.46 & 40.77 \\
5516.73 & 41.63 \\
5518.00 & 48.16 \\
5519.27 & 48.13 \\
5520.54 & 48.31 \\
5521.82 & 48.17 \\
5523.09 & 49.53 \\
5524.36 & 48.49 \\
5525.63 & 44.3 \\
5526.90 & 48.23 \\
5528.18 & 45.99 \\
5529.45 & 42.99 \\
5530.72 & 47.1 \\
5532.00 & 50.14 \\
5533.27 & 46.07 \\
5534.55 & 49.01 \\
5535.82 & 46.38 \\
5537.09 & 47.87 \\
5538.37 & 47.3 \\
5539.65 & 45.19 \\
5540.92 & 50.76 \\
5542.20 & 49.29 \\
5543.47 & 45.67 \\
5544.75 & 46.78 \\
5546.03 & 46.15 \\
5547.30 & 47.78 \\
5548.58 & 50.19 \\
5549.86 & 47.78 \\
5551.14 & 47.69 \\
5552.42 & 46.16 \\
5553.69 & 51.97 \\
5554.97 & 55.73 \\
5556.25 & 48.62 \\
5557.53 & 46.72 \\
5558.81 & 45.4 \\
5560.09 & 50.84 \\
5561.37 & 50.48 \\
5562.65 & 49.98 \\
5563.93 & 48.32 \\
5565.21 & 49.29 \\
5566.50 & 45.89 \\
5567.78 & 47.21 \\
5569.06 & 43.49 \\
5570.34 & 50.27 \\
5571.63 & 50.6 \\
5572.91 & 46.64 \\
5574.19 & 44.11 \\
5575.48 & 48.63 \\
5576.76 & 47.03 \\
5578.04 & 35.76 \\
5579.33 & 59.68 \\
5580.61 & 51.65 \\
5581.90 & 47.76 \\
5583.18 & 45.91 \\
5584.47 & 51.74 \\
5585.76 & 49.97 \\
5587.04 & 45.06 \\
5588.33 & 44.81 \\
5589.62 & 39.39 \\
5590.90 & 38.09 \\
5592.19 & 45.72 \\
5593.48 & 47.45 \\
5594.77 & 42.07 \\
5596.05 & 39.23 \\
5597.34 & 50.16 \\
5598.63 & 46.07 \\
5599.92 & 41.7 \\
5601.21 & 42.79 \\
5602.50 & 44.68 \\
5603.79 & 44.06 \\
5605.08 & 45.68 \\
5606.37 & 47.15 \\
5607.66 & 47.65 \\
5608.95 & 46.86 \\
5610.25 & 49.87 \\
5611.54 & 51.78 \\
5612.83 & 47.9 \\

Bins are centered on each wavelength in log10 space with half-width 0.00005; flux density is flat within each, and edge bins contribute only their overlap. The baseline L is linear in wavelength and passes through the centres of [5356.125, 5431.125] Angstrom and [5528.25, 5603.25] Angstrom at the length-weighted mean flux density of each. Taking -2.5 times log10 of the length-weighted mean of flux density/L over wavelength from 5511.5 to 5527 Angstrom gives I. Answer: 0.043 mag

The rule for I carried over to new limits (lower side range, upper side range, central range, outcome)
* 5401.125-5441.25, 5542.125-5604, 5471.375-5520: 0.050 mag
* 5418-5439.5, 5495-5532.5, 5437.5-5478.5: 0.068 mag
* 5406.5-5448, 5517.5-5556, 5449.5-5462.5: 0.154 mag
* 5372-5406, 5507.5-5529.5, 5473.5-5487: 0.017 mag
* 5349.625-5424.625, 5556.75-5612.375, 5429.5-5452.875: 0.033 mag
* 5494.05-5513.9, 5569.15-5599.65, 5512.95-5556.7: -0.058 mag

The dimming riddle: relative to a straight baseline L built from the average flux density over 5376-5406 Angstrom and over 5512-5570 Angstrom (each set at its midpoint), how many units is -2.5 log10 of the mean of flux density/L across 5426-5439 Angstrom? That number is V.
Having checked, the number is 0.04 mag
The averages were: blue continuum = 46.2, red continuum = 47.1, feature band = 44.9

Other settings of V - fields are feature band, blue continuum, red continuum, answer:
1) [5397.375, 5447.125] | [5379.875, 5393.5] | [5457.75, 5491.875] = 0.01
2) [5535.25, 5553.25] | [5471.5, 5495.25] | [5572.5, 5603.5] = -0.05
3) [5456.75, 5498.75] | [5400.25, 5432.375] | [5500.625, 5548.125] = 0.04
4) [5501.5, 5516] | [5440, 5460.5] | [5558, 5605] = 0.06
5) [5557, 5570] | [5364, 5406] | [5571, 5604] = -0.05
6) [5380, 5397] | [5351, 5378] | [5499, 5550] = -0.05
